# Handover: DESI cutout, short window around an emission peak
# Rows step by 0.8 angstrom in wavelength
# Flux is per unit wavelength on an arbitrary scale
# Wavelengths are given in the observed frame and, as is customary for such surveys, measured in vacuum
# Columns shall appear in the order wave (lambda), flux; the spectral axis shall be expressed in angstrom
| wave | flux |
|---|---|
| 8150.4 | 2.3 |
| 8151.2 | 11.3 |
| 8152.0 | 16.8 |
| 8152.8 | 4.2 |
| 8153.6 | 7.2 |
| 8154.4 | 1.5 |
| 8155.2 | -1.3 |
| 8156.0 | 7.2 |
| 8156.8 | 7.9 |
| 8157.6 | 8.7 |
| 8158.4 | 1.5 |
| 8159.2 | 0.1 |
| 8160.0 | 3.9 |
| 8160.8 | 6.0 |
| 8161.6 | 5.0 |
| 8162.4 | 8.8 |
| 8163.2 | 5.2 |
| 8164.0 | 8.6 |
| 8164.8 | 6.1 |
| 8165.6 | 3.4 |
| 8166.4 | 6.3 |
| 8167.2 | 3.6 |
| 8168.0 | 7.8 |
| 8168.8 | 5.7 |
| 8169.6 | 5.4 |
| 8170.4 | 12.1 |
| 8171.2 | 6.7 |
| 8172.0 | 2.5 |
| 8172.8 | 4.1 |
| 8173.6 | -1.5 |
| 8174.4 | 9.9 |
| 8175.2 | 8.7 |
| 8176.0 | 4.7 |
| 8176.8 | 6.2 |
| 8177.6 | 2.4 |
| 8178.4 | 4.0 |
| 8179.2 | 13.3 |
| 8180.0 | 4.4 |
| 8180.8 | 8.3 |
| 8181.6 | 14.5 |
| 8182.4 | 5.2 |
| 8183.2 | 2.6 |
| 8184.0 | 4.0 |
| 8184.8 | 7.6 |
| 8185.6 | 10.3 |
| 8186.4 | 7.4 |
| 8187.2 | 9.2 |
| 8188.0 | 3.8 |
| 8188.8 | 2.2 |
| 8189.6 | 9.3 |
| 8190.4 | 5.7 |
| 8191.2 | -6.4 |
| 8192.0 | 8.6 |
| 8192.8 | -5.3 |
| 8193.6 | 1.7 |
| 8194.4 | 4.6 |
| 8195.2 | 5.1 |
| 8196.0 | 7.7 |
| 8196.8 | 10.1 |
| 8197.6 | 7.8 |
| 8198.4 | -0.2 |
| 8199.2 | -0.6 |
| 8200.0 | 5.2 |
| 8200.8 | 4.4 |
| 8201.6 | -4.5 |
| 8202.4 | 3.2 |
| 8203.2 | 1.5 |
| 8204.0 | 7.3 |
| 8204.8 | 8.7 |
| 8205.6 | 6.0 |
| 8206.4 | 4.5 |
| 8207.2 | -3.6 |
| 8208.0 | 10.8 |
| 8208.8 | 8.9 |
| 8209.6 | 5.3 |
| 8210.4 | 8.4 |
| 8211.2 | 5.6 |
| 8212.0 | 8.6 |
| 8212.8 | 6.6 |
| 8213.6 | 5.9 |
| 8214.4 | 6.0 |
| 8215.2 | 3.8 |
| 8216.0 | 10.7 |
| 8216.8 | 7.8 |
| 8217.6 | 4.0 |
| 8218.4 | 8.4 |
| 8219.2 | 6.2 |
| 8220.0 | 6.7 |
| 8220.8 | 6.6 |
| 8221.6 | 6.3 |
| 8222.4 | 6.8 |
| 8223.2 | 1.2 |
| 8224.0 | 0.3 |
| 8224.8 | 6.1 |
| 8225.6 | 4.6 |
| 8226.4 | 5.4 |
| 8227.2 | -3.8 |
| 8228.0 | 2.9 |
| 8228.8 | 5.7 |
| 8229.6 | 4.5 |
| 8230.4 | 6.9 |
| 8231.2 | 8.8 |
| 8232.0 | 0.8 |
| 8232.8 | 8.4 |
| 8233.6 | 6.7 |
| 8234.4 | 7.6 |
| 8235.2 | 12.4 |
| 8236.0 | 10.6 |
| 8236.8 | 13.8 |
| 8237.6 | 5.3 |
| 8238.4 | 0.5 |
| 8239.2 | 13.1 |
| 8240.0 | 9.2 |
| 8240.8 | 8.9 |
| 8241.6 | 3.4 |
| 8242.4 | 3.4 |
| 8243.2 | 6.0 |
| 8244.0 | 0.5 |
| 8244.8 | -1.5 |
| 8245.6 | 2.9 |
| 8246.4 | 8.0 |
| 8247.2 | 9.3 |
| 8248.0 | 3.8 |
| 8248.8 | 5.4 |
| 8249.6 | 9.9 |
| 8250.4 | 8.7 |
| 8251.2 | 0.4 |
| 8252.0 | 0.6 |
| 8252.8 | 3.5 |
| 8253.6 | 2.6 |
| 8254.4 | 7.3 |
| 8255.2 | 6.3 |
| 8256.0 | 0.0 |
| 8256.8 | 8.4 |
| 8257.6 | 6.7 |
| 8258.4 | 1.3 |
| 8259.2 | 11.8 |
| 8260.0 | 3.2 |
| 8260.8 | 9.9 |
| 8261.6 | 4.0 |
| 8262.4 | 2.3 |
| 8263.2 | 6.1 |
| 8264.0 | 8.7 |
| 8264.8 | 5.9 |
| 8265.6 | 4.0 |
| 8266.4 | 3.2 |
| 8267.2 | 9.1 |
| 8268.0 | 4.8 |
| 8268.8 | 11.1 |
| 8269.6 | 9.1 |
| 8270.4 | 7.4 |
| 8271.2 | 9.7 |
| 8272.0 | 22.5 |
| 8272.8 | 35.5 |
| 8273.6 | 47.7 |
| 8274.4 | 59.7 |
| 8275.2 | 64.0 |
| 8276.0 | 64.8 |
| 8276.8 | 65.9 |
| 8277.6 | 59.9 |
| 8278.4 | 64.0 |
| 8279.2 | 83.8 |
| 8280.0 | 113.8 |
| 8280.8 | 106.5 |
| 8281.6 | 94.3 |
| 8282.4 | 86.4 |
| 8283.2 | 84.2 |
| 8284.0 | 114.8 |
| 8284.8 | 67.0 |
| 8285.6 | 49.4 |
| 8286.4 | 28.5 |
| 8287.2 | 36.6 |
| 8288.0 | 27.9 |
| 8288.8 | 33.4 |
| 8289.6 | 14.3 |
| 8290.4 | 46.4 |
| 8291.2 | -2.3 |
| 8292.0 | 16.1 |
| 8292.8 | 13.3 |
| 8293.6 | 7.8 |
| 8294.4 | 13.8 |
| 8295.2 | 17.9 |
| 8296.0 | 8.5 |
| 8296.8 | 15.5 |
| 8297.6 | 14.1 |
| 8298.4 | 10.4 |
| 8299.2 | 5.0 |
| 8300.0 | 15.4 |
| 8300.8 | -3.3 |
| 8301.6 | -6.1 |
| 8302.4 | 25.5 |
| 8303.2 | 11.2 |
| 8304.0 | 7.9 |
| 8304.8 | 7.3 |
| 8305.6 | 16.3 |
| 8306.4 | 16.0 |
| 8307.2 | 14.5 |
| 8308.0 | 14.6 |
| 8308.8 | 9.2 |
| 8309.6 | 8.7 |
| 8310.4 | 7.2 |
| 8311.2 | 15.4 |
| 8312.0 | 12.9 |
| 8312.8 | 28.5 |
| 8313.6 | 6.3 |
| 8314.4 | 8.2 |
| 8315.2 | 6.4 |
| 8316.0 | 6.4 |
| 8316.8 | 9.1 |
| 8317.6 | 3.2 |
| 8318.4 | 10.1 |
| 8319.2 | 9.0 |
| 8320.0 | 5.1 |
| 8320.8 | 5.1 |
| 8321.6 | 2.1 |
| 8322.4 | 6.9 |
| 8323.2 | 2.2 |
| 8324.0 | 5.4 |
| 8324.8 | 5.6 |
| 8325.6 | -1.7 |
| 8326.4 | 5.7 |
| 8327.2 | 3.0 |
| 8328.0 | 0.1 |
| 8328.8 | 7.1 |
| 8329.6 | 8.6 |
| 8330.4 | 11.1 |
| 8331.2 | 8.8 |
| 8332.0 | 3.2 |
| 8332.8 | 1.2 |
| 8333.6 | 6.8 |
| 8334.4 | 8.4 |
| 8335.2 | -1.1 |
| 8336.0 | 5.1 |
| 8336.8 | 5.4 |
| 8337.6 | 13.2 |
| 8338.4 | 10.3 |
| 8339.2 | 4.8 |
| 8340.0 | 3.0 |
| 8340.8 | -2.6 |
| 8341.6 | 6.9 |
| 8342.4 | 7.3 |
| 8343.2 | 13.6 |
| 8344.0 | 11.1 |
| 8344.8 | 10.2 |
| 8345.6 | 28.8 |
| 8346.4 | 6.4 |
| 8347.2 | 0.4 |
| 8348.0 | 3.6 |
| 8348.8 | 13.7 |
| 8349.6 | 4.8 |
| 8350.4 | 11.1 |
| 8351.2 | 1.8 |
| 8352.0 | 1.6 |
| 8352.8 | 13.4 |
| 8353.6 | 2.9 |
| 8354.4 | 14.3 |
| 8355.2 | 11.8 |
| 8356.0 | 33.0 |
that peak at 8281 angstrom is [O II]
